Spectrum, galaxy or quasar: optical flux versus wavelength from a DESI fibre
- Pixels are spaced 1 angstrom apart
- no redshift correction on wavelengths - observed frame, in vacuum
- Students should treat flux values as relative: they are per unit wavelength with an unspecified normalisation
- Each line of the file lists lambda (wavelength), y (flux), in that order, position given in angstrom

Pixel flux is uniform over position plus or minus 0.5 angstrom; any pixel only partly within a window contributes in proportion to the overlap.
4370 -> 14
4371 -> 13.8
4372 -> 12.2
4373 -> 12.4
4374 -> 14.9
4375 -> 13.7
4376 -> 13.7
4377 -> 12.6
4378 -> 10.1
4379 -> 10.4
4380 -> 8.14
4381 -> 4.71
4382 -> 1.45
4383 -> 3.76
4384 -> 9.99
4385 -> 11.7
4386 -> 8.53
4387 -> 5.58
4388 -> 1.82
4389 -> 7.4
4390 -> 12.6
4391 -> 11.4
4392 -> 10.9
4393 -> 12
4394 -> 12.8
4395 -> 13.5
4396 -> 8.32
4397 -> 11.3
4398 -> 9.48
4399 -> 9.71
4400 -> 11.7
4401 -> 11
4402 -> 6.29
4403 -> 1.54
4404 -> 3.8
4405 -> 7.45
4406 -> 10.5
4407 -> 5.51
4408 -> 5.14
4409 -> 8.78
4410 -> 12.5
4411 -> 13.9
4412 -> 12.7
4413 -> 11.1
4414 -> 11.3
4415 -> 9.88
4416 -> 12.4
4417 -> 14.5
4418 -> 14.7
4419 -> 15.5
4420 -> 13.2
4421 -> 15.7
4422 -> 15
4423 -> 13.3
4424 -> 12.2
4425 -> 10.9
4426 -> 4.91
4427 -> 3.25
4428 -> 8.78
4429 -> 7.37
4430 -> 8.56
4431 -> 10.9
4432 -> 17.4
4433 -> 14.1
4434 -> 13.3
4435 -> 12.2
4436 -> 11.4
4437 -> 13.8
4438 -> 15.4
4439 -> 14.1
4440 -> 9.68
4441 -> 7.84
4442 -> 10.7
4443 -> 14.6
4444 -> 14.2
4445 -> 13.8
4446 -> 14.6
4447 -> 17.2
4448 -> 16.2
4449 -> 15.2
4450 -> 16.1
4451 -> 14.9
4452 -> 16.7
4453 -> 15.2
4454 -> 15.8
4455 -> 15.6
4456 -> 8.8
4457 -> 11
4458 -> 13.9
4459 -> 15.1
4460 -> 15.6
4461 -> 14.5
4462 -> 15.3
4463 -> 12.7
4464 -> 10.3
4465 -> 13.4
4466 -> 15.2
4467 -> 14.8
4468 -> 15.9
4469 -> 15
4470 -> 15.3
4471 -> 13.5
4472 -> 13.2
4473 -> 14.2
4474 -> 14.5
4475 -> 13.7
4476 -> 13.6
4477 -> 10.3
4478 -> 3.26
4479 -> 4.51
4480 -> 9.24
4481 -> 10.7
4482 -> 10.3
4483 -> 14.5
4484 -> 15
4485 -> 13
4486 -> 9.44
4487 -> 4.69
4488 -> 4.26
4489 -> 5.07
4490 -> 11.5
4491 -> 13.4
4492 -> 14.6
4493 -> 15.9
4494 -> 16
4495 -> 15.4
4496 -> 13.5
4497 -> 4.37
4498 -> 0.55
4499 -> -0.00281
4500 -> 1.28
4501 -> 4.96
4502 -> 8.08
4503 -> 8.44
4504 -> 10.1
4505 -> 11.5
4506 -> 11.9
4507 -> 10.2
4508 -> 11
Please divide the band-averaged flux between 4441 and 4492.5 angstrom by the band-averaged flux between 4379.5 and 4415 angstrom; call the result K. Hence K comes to 1.4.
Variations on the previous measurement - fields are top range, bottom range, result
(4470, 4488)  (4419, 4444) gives 0.93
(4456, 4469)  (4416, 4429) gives 1.18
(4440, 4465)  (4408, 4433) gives 1.20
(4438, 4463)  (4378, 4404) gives 1.64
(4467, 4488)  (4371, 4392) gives 1.22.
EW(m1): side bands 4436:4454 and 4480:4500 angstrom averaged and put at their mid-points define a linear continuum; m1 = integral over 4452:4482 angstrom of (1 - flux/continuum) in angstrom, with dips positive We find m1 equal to -2.1 angstrom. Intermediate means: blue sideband 14.1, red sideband 9.87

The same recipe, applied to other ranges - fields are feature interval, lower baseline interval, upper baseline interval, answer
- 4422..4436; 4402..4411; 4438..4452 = 0.5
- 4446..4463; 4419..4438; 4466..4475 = -1.7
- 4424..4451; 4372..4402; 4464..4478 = -0.3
